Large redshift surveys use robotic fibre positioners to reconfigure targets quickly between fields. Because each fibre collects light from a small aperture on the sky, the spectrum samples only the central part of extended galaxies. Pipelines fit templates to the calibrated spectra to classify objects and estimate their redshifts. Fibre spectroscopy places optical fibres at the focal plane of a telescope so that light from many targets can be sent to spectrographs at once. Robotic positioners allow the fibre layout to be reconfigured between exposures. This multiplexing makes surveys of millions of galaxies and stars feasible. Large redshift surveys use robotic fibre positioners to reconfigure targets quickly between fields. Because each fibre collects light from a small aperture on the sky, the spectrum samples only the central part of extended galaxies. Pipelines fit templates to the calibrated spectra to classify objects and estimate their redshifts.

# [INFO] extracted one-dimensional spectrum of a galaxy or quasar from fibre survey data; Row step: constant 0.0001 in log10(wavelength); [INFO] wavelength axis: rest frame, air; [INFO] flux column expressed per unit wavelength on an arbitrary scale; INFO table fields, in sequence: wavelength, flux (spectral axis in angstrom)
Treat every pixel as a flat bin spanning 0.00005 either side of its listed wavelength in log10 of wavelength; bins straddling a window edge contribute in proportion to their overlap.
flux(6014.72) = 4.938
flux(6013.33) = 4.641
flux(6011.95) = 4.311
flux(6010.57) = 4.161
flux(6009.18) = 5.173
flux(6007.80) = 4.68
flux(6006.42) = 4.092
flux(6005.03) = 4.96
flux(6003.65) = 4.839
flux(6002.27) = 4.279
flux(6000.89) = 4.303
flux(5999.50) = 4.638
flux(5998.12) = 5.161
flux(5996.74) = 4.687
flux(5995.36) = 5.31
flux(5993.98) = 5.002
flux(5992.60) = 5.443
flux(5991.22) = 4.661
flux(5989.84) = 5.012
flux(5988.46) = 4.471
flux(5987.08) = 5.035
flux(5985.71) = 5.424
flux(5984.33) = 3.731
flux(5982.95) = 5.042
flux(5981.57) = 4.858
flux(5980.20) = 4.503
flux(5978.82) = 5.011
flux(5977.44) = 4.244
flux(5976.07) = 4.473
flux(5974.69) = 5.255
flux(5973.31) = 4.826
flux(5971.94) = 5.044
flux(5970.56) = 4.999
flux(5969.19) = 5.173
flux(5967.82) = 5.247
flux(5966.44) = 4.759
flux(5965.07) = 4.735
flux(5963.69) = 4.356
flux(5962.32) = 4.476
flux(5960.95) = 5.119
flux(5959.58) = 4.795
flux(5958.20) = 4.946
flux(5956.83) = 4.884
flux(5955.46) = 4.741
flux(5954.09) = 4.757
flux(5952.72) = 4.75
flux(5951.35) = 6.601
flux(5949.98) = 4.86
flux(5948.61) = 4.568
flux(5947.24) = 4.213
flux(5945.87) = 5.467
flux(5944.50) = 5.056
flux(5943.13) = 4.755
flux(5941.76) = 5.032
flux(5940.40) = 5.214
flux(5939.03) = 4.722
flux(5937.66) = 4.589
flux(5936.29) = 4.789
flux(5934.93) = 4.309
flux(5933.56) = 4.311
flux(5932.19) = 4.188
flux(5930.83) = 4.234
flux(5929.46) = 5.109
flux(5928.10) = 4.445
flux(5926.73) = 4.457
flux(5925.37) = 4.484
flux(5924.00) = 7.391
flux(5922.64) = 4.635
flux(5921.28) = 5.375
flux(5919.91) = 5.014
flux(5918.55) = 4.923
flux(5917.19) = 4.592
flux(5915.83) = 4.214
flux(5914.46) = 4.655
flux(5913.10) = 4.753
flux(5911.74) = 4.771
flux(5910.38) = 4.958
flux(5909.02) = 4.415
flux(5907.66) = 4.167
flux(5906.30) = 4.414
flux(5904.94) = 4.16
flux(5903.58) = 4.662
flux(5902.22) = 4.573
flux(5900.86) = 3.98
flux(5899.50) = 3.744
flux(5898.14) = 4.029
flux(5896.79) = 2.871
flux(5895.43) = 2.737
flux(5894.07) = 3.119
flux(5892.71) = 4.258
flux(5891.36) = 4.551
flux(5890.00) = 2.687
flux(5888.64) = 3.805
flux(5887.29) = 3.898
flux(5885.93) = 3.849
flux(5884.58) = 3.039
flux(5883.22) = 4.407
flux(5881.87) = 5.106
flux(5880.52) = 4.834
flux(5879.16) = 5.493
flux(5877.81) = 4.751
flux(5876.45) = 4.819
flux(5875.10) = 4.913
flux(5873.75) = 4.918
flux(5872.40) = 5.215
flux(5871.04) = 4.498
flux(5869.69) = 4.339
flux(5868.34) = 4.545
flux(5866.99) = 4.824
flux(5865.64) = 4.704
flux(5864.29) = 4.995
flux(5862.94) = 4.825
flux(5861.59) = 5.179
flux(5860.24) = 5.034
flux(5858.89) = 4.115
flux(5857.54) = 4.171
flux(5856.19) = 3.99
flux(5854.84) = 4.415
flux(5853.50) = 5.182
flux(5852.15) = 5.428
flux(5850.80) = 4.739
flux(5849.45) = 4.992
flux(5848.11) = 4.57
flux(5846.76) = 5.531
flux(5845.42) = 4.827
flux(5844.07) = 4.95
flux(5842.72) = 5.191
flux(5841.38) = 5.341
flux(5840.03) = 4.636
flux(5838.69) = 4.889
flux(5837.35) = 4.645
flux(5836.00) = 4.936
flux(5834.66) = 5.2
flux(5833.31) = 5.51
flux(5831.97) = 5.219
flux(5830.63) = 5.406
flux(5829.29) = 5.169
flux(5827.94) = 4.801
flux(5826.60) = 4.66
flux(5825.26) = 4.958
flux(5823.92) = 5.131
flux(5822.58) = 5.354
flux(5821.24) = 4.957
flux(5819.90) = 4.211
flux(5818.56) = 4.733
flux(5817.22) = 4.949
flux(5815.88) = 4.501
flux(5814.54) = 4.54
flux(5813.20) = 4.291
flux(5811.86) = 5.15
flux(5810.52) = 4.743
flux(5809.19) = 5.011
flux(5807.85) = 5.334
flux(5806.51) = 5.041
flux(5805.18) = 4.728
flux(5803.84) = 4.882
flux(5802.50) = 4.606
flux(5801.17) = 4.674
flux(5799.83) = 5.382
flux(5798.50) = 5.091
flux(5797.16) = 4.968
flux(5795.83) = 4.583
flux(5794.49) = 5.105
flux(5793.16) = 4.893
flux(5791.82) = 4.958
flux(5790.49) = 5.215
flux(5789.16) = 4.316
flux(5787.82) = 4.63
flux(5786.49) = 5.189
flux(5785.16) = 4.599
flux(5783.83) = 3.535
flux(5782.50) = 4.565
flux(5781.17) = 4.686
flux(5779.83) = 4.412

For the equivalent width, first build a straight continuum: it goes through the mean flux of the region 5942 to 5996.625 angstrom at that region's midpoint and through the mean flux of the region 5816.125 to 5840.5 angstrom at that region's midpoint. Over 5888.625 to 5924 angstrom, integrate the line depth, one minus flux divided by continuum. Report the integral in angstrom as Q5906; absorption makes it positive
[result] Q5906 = 4.4 angstrom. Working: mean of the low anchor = 4.96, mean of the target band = 4.3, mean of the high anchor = 4.89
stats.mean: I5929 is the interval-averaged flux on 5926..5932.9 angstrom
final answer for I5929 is 4.49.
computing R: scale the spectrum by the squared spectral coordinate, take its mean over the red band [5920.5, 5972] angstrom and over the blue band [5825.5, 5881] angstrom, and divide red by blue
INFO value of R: 1.03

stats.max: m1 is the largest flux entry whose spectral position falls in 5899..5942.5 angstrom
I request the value 7.391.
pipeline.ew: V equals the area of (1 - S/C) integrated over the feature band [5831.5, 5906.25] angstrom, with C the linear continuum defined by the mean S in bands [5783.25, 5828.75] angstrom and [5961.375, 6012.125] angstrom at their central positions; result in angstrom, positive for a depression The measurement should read 4.1 angstrom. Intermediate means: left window 4.82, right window 4.77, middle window 4.54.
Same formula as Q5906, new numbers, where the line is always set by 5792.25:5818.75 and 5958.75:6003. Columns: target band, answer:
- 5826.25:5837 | -0.6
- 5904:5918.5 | 0.9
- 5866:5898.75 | 4.1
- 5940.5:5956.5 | -0.5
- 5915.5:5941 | 0.2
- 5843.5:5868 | 0.2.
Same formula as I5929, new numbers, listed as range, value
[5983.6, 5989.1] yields 4.67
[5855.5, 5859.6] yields 4.1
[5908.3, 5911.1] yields 4.68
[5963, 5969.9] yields 4.86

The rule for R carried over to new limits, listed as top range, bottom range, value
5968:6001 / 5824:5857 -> 1.03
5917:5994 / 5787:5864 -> 1.04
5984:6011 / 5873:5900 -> 1.21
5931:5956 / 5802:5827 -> 1.04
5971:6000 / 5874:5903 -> 1.23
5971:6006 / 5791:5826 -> 1.05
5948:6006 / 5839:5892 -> 1.08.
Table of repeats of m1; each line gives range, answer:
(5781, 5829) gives 5.382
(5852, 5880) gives 5.493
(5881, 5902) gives 5.106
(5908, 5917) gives 4.958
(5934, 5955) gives 6.601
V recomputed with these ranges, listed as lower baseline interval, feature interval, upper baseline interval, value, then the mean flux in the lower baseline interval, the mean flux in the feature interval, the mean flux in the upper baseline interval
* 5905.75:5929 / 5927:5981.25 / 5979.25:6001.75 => 0.1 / 4.81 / 4.81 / 4.83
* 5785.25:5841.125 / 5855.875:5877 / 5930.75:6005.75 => 0.7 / 4.91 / 4.7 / 4.82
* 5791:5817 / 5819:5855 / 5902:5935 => -1.4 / 4.87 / 5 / 4.7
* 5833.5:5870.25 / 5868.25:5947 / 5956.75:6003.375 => 5.3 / 4.83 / 4.5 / 4.82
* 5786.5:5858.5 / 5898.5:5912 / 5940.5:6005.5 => 1.4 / 4.89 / 4.36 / 4.86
